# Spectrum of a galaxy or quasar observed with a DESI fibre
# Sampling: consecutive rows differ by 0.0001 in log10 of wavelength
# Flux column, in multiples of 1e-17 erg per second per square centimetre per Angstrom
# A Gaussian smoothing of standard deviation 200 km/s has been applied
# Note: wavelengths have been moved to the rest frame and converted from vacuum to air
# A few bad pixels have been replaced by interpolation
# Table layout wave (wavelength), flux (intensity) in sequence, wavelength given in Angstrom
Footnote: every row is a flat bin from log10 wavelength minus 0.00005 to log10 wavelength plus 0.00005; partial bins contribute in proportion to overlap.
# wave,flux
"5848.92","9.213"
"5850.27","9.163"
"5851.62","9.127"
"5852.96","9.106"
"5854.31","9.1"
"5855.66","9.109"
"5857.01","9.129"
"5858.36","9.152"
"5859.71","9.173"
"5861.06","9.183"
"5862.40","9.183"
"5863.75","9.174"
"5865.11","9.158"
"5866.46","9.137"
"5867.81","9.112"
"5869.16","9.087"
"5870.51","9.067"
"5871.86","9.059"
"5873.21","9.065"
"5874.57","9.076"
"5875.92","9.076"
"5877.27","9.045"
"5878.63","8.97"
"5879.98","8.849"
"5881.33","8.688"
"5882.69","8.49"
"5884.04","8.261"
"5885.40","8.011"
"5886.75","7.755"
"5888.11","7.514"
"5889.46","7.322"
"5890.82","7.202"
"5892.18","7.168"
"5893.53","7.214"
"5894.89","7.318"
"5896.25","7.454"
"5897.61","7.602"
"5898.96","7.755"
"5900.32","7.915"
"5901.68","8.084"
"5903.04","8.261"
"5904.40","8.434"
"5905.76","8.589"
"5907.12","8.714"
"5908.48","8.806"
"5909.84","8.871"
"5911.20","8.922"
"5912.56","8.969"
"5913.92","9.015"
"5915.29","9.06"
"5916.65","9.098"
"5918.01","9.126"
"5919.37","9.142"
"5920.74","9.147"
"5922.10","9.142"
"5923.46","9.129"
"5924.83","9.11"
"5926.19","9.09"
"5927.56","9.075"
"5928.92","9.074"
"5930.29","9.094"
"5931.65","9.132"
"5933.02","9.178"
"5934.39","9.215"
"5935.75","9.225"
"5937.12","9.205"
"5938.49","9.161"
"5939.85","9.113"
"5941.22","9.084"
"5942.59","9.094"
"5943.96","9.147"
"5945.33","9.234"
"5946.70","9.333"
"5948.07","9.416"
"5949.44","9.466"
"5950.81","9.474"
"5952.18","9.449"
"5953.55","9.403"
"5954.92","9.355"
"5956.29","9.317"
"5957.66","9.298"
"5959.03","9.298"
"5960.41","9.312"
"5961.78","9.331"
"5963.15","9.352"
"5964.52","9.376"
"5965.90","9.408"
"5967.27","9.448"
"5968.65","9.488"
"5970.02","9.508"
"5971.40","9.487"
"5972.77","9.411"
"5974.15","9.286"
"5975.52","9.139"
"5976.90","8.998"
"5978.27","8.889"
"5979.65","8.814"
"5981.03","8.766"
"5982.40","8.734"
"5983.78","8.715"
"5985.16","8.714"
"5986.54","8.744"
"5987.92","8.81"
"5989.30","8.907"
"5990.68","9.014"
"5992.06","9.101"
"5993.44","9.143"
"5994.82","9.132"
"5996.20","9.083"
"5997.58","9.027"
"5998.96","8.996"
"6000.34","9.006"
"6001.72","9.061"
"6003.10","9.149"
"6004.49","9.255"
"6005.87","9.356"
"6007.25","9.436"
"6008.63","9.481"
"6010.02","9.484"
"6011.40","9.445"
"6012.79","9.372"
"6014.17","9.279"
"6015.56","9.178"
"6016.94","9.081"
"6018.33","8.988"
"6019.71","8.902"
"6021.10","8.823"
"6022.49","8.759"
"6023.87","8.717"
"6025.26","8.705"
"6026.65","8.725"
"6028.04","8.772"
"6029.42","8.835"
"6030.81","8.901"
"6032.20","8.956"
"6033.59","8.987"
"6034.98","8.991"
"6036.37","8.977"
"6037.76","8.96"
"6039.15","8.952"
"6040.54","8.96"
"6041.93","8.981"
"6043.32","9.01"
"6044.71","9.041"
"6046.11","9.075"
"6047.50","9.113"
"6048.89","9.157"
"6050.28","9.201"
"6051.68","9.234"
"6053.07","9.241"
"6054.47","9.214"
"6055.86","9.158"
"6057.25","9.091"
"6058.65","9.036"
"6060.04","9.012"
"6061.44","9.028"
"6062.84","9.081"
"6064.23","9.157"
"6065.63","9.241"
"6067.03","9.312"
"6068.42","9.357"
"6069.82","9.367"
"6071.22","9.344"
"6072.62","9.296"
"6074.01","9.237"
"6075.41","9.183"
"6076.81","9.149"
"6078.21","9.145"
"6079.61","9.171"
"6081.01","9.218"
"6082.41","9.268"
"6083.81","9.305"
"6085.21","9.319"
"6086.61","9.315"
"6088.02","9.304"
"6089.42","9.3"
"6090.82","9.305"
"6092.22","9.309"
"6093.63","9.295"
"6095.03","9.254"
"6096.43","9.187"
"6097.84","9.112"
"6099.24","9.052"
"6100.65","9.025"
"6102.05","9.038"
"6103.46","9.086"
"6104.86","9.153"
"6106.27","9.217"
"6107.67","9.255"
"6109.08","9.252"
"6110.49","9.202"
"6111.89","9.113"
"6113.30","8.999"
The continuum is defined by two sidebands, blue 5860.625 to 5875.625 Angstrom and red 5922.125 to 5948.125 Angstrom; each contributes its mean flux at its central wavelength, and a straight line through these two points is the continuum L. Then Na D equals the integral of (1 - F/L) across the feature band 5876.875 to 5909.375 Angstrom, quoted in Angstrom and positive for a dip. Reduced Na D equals 3.8 Angstrom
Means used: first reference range 9.12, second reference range 9.16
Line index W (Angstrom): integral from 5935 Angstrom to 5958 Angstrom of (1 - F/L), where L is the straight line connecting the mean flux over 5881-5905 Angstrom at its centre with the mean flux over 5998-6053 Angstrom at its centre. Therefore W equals -2.7 Angstrom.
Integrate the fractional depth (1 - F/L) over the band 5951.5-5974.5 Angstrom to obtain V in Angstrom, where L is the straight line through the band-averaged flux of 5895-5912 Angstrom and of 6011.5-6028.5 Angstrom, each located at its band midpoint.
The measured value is -2.1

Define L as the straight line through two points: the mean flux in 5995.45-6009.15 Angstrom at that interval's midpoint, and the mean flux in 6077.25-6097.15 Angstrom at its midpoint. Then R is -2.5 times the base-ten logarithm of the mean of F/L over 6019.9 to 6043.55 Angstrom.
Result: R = 0.04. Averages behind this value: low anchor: 9.19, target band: 8.88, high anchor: 9.26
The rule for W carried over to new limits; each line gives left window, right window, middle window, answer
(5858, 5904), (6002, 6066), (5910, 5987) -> -4.1 Angstrom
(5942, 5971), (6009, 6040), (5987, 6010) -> 0.0 Angstrom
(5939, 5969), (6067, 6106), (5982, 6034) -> 1.5 Angstrom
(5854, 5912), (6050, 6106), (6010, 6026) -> -0.1 Angstrom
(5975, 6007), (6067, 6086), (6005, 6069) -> 0.4 Angstrom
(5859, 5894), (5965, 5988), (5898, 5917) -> 0.3 Angstrom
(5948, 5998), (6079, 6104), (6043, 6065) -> 0.2 Angstrom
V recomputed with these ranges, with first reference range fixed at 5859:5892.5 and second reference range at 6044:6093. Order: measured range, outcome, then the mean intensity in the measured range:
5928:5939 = -0.4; 9.16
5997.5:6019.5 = -0.5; 9.23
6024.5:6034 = 0.3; 8.83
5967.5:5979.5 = -0.4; 9.26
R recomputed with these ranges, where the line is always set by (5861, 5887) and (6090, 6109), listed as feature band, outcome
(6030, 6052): 0.01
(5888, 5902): 0.19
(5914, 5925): -0.02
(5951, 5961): -0.04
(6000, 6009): -0.02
